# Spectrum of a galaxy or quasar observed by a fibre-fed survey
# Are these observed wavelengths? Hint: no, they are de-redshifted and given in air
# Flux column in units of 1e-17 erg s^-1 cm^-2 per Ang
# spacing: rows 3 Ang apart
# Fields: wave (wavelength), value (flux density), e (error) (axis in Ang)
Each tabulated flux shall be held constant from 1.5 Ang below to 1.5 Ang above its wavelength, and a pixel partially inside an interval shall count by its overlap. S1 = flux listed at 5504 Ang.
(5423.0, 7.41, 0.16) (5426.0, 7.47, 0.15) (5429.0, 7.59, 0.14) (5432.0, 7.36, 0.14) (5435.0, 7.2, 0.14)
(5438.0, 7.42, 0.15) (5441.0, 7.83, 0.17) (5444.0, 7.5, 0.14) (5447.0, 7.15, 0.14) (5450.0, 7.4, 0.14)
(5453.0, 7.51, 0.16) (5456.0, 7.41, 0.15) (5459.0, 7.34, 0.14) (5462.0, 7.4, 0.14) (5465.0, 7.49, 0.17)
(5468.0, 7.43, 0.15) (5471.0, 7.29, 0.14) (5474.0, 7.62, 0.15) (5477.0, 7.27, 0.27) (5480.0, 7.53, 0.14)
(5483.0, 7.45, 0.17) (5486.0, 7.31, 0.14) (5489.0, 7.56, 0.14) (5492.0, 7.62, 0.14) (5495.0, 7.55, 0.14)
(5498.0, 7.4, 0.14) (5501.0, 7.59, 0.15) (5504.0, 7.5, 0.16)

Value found 7.5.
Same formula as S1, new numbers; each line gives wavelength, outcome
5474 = 7.62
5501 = 7.59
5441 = 7.83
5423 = 7.41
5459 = 7.34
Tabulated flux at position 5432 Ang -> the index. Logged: 7.36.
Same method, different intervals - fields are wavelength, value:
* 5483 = 7.45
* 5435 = 7.2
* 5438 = 7.42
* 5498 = 7.4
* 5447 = 7.15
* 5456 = 7.41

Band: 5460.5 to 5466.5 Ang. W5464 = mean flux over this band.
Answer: 7.45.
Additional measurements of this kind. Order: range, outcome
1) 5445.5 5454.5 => 7.35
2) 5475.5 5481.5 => 7.4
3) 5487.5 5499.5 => 7.53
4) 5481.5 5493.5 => 7.48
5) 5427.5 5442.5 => 7.48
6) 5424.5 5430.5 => 7.53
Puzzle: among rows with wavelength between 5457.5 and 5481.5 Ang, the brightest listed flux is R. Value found 7.62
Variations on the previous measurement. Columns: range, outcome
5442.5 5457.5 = 7.51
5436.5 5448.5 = 7.83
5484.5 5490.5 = 7.56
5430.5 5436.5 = 7.36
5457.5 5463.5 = 7.4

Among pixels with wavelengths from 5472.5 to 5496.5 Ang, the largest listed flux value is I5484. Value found 7.62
